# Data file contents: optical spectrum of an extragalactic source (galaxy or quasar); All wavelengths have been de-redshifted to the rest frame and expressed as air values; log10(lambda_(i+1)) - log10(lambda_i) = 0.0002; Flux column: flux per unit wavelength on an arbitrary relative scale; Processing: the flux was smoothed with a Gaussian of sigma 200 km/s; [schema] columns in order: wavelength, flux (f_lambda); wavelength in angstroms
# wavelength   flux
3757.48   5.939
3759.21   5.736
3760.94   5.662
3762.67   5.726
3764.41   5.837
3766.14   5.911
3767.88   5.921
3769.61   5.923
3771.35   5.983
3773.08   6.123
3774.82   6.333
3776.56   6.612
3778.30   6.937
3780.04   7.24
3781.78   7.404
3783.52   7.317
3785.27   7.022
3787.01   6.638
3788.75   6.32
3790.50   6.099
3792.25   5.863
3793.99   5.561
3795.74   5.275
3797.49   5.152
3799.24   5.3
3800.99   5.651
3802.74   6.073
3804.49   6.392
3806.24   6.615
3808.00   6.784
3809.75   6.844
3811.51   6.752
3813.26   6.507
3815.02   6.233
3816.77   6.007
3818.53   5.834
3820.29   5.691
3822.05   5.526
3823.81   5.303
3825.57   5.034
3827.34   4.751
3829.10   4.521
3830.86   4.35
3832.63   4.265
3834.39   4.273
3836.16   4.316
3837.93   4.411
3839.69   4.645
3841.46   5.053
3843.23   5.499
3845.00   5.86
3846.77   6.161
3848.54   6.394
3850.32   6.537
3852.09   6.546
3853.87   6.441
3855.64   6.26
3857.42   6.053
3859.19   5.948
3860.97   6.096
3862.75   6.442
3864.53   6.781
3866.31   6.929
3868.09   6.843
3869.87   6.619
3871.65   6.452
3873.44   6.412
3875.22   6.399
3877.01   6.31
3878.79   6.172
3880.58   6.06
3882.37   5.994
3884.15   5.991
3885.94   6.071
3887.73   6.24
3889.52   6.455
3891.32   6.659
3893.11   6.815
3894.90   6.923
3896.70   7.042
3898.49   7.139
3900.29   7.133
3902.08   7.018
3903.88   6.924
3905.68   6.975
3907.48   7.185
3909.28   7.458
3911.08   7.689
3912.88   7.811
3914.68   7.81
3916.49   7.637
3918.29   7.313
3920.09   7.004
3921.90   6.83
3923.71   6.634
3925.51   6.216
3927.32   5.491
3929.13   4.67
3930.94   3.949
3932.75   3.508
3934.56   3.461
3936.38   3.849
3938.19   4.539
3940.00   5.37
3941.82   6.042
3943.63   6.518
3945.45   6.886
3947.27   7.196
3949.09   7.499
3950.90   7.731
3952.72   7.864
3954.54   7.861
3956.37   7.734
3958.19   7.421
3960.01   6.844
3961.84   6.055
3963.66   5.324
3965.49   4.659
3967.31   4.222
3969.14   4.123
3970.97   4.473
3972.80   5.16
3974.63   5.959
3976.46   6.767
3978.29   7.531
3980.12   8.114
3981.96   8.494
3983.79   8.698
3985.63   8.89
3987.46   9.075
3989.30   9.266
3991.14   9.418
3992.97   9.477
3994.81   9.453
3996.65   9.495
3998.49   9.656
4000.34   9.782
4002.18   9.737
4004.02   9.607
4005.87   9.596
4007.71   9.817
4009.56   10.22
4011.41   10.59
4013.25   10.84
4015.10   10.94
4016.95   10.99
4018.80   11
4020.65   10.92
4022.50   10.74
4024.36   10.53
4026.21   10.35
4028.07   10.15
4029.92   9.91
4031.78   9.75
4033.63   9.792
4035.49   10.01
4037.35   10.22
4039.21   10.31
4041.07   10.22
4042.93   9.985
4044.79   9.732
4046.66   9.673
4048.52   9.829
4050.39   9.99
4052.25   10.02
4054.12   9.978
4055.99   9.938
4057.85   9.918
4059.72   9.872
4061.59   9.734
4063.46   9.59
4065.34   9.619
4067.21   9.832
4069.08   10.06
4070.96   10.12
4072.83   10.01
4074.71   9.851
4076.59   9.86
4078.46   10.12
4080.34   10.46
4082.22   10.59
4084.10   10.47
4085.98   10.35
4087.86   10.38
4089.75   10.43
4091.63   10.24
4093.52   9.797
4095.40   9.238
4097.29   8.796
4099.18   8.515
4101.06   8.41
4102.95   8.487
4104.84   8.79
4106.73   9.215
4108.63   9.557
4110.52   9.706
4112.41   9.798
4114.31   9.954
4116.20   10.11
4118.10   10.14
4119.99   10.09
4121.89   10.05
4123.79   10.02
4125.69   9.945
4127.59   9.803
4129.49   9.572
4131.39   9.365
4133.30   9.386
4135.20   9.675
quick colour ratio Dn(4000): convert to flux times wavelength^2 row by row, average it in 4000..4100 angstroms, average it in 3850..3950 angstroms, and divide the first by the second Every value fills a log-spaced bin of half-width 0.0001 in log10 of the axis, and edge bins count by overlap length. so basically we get 1.70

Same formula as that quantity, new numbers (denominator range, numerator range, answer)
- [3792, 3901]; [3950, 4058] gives 1.61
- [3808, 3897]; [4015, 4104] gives 1.86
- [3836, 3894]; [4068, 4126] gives 1.79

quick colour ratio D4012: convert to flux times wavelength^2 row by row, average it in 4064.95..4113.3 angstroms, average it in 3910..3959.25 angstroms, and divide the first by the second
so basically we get 1.6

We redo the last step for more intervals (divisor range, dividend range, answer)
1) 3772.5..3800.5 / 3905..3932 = 1.13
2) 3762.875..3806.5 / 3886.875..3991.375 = 1.16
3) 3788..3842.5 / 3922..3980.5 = 1.15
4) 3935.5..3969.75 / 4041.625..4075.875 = 1.68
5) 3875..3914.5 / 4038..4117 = 1.58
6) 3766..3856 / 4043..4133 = 1.91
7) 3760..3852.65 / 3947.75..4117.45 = 1.76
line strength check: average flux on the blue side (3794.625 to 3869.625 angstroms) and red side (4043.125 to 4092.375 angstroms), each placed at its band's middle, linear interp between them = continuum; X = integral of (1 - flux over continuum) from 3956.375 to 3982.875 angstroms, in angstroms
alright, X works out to 6.8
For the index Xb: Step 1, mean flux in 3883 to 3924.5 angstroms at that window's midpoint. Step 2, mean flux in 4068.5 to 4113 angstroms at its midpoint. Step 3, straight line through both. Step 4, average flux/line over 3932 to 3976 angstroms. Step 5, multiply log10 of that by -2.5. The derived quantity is 0.30 mag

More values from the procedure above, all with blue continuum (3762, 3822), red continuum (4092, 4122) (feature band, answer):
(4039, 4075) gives -0.12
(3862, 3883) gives 0.09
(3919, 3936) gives 0.39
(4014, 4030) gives -0.24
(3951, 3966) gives 0.16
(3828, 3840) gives 0.45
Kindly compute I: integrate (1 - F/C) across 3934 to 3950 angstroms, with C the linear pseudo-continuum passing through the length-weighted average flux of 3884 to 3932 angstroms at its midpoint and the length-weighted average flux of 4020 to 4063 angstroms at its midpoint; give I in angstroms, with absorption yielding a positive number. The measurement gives 3.9 angstroms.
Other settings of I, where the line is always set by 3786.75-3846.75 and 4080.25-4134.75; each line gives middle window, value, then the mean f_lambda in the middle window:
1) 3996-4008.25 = -2.2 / 9.67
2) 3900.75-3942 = 5.1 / 6.16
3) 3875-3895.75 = 0.7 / 6.34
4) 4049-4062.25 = -1.4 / 9.92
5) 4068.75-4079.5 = -0.9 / 10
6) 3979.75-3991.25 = -1.3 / 8.84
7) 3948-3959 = -0.2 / 7.68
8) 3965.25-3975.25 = 3.9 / 4.74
